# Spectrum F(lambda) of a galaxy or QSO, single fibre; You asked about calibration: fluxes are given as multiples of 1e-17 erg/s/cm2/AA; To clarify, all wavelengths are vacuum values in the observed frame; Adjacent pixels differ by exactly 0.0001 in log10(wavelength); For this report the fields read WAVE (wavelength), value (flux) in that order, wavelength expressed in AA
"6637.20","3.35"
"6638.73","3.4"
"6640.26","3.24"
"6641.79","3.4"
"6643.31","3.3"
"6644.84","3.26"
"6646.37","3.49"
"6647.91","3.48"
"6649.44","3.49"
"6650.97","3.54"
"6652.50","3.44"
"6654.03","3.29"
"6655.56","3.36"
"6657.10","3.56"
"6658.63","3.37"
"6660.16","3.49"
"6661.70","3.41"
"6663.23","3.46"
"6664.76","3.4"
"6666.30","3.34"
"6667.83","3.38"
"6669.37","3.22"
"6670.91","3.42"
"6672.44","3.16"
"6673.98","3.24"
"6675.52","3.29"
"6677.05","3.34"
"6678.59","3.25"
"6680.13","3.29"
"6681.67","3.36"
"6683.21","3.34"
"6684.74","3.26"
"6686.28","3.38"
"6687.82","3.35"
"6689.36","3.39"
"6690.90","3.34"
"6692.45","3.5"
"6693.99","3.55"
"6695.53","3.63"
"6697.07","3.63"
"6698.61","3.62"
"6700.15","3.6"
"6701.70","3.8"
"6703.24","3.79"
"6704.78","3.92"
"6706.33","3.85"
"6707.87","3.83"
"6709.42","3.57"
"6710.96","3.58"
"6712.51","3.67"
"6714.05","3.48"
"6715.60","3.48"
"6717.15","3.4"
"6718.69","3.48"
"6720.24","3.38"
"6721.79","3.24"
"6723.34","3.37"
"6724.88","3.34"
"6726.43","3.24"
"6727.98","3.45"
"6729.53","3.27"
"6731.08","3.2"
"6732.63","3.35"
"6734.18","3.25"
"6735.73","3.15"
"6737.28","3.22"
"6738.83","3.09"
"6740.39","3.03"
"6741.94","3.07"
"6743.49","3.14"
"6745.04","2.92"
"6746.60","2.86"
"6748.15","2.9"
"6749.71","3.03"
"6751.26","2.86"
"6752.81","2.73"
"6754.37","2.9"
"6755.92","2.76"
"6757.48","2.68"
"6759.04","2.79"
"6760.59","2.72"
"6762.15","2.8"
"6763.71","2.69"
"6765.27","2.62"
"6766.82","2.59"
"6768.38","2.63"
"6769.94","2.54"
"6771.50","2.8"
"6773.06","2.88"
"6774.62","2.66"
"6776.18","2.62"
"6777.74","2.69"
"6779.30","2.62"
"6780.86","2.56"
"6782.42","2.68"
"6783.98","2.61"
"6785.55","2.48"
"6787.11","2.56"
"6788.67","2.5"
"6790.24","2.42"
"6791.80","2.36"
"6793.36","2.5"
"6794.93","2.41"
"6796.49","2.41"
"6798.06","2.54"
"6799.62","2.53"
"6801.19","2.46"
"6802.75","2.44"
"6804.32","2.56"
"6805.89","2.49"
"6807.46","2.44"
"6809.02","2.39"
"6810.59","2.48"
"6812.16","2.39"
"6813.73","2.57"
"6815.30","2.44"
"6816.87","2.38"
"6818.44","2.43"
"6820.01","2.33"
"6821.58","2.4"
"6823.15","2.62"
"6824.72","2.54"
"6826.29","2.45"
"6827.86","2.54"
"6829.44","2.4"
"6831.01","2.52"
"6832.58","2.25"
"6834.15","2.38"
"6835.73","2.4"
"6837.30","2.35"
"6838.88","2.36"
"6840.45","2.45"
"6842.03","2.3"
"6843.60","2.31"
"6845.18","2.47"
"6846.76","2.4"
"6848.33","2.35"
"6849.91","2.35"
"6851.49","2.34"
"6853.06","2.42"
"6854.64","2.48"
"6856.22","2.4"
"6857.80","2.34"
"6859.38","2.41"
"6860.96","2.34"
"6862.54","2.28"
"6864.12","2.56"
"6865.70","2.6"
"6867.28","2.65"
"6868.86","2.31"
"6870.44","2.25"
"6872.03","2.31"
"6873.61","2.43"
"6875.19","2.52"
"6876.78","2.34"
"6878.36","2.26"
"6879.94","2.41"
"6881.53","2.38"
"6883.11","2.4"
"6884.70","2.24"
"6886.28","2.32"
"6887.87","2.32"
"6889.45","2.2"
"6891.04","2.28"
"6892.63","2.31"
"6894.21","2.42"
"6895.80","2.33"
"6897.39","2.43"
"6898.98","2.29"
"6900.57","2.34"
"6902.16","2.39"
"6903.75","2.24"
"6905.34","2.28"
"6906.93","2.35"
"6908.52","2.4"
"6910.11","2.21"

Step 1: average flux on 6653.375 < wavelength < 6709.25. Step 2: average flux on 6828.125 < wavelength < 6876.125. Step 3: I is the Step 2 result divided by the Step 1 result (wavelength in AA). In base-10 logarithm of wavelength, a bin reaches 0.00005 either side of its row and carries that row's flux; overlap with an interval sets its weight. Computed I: 0.69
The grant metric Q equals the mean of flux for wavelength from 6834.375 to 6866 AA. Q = 2.39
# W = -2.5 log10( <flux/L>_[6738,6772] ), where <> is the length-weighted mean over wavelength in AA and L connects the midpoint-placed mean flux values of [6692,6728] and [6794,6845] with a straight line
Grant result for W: 0.10 mag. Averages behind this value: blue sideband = 3.56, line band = 2.83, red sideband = 2.44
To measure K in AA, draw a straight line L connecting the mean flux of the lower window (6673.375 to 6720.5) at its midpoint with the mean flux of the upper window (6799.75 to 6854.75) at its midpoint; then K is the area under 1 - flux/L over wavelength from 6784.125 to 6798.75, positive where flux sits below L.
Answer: 1.4 AA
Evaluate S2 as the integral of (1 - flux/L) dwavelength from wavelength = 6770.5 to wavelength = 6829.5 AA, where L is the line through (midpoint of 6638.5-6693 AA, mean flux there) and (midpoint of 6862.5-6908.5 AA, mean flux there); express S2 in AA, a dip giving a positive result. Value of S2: 5.06 AA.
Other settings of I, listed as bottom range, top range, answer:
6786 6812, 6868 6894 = 0.95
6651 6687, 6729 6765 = 0.88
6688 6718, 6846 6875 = 0.67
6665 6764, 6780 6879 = 0.74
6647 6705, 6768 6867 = 0.72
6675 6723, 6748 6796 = 0.76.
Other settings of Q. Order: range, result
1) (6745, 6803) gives 2.65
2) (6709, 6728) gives 3.43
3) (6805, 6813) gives 2.44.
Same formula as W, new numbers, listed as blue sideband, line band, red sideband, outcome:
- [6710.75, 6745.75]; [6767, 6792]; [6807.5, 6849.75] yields 0.10 mag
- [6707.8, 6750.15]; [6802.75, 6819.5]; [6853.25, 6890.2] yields 0.13 mag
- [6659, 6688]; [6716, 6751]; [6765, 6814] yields -0.10 mag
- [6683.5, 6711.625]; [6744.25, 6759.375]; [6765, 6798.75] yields 0.03 mag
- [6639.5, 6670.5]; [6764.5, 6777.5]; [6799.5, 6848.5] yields 0.03 mag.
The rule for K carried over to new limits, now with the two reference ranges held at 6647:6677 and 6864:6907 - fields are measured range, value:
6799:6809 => 0.9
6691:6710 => -2.8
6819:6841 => 1.6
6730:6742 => -0.5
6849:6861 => 0.5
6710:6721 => -1.3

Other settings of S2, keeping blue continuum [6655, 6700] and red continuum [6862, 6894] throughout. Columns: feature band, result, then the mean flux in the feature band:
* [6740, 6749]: 0.2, 2.98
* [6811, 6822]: 1.1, 2.42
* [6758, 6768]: 0.9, 2.7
